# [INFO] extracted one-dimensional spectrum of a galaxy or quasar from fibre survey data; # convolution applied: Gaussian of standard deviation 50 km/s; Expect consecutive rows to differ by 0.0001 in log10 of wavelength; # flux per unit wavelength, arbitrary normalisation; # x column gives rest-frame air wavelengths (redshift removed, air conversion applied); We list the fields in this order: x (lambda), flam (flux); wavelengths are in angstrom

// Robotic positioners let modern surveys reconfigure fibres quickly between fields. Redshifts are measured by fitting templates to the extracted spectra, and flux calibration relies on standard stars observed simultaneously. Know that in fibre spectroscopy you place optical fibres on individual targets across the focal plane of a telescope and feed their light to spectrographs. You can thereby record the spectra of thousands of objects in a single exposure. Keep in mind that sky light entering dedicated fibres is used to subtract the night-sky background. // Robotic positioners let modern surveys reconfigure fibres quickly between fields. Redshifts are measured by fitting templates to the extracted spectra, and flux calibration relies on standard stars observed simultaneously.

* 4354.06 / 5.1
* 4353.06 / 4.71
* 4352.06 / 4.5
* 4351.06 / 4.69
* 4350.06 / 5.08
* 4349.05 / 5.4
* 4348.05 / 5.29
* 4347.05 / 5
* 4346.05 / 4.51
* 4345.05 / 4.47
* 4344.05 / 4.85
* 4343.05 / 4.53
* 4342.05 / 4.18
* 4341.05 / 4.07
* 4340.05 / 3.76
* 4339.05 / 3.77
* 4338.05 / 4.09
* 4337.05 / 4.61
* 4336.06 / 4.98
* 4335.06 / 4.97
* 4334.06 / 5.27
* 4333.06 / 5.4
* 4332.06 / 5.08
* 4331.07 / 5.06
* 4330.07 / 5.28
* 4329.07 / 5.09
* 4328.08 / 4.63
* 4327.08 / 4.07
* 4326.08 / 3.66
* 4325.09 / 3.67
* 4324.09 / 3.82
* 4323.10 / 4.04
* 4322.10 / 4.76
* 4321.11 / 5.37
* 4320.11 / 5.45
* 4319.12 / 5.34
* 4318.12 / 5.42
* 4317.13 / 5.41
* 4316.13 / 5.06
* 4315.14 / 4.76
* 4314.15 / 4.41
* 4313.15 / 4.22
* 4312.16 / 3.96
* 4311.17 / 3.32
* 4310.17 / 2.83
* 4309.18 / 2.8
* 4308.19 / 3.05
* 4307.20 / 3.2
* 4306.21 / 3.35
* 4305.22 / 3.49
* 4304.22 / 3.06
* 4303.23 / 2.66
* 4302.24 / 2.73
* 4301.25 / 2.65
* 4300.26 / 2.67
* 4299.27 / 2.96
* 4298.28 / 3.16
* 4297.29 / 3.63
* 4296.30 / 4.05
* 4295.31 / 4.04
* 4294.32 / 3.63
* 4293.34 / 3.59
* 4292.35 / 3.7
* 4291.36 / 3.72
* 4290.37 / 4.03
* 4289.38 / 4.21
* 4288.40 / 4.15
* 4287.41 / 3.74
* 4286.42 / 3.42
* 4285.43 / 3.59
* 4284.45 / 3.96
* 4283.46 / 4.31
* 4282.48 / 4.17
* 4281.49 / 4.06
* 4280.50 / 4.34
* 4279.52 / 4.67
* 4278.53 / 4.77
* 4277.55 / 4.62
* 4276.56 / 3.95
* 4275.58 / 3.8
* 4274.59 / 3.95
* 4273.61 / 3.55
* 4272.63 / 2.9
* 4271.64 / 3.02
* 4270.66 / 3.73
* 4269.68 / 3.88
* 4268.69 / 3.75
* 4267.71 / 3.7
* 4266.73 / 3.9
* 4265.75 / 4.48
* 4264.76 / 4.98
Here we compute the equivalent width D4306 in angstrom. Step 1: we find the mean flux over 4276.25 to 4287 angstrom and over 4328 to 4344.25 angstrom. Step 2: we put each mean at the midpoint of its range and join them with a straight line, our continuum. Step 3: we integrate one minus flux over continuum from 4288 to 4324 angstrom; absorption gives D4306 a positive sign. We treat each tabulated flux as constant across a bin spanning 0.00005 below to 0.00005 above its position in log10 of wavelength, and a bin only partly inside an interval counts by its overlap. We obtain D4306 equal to 4.48 angstrom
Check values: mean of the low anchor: 4.17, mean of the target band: 3.86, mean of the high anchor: 4.68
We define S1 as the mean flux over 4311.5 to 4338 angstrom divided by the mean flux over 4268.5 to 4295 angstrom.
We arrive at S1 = 1.2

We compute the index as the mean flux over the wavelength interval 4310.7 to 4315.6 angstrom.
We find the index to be 4.14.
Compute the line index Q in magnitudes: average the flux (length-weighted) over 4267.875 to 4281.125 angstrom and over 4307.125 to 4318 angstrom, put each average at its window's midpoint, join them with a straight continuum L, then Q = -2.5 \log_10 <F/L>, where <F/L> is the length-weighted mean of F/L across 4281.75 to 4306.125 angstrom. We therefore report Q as 0.11 mag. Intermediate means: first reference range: 3.91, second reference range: 3.99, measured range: 3.56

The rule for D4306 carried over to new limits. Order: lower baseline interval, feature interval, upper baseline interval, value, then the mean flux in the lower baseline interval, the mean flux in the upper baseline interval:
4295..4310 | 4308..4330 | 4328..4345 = -2.6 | 3.15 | 4.68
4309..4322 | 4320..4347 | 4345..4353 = 0.9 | 4.54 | 4.88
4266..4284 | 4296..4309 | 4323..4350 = 3.5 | 3.96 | 4.59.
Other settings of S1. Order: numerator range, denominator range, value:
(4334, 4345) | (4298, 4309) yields 1.48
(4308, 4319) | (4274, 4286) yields 1.00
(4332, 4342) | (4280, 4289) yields 1.15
